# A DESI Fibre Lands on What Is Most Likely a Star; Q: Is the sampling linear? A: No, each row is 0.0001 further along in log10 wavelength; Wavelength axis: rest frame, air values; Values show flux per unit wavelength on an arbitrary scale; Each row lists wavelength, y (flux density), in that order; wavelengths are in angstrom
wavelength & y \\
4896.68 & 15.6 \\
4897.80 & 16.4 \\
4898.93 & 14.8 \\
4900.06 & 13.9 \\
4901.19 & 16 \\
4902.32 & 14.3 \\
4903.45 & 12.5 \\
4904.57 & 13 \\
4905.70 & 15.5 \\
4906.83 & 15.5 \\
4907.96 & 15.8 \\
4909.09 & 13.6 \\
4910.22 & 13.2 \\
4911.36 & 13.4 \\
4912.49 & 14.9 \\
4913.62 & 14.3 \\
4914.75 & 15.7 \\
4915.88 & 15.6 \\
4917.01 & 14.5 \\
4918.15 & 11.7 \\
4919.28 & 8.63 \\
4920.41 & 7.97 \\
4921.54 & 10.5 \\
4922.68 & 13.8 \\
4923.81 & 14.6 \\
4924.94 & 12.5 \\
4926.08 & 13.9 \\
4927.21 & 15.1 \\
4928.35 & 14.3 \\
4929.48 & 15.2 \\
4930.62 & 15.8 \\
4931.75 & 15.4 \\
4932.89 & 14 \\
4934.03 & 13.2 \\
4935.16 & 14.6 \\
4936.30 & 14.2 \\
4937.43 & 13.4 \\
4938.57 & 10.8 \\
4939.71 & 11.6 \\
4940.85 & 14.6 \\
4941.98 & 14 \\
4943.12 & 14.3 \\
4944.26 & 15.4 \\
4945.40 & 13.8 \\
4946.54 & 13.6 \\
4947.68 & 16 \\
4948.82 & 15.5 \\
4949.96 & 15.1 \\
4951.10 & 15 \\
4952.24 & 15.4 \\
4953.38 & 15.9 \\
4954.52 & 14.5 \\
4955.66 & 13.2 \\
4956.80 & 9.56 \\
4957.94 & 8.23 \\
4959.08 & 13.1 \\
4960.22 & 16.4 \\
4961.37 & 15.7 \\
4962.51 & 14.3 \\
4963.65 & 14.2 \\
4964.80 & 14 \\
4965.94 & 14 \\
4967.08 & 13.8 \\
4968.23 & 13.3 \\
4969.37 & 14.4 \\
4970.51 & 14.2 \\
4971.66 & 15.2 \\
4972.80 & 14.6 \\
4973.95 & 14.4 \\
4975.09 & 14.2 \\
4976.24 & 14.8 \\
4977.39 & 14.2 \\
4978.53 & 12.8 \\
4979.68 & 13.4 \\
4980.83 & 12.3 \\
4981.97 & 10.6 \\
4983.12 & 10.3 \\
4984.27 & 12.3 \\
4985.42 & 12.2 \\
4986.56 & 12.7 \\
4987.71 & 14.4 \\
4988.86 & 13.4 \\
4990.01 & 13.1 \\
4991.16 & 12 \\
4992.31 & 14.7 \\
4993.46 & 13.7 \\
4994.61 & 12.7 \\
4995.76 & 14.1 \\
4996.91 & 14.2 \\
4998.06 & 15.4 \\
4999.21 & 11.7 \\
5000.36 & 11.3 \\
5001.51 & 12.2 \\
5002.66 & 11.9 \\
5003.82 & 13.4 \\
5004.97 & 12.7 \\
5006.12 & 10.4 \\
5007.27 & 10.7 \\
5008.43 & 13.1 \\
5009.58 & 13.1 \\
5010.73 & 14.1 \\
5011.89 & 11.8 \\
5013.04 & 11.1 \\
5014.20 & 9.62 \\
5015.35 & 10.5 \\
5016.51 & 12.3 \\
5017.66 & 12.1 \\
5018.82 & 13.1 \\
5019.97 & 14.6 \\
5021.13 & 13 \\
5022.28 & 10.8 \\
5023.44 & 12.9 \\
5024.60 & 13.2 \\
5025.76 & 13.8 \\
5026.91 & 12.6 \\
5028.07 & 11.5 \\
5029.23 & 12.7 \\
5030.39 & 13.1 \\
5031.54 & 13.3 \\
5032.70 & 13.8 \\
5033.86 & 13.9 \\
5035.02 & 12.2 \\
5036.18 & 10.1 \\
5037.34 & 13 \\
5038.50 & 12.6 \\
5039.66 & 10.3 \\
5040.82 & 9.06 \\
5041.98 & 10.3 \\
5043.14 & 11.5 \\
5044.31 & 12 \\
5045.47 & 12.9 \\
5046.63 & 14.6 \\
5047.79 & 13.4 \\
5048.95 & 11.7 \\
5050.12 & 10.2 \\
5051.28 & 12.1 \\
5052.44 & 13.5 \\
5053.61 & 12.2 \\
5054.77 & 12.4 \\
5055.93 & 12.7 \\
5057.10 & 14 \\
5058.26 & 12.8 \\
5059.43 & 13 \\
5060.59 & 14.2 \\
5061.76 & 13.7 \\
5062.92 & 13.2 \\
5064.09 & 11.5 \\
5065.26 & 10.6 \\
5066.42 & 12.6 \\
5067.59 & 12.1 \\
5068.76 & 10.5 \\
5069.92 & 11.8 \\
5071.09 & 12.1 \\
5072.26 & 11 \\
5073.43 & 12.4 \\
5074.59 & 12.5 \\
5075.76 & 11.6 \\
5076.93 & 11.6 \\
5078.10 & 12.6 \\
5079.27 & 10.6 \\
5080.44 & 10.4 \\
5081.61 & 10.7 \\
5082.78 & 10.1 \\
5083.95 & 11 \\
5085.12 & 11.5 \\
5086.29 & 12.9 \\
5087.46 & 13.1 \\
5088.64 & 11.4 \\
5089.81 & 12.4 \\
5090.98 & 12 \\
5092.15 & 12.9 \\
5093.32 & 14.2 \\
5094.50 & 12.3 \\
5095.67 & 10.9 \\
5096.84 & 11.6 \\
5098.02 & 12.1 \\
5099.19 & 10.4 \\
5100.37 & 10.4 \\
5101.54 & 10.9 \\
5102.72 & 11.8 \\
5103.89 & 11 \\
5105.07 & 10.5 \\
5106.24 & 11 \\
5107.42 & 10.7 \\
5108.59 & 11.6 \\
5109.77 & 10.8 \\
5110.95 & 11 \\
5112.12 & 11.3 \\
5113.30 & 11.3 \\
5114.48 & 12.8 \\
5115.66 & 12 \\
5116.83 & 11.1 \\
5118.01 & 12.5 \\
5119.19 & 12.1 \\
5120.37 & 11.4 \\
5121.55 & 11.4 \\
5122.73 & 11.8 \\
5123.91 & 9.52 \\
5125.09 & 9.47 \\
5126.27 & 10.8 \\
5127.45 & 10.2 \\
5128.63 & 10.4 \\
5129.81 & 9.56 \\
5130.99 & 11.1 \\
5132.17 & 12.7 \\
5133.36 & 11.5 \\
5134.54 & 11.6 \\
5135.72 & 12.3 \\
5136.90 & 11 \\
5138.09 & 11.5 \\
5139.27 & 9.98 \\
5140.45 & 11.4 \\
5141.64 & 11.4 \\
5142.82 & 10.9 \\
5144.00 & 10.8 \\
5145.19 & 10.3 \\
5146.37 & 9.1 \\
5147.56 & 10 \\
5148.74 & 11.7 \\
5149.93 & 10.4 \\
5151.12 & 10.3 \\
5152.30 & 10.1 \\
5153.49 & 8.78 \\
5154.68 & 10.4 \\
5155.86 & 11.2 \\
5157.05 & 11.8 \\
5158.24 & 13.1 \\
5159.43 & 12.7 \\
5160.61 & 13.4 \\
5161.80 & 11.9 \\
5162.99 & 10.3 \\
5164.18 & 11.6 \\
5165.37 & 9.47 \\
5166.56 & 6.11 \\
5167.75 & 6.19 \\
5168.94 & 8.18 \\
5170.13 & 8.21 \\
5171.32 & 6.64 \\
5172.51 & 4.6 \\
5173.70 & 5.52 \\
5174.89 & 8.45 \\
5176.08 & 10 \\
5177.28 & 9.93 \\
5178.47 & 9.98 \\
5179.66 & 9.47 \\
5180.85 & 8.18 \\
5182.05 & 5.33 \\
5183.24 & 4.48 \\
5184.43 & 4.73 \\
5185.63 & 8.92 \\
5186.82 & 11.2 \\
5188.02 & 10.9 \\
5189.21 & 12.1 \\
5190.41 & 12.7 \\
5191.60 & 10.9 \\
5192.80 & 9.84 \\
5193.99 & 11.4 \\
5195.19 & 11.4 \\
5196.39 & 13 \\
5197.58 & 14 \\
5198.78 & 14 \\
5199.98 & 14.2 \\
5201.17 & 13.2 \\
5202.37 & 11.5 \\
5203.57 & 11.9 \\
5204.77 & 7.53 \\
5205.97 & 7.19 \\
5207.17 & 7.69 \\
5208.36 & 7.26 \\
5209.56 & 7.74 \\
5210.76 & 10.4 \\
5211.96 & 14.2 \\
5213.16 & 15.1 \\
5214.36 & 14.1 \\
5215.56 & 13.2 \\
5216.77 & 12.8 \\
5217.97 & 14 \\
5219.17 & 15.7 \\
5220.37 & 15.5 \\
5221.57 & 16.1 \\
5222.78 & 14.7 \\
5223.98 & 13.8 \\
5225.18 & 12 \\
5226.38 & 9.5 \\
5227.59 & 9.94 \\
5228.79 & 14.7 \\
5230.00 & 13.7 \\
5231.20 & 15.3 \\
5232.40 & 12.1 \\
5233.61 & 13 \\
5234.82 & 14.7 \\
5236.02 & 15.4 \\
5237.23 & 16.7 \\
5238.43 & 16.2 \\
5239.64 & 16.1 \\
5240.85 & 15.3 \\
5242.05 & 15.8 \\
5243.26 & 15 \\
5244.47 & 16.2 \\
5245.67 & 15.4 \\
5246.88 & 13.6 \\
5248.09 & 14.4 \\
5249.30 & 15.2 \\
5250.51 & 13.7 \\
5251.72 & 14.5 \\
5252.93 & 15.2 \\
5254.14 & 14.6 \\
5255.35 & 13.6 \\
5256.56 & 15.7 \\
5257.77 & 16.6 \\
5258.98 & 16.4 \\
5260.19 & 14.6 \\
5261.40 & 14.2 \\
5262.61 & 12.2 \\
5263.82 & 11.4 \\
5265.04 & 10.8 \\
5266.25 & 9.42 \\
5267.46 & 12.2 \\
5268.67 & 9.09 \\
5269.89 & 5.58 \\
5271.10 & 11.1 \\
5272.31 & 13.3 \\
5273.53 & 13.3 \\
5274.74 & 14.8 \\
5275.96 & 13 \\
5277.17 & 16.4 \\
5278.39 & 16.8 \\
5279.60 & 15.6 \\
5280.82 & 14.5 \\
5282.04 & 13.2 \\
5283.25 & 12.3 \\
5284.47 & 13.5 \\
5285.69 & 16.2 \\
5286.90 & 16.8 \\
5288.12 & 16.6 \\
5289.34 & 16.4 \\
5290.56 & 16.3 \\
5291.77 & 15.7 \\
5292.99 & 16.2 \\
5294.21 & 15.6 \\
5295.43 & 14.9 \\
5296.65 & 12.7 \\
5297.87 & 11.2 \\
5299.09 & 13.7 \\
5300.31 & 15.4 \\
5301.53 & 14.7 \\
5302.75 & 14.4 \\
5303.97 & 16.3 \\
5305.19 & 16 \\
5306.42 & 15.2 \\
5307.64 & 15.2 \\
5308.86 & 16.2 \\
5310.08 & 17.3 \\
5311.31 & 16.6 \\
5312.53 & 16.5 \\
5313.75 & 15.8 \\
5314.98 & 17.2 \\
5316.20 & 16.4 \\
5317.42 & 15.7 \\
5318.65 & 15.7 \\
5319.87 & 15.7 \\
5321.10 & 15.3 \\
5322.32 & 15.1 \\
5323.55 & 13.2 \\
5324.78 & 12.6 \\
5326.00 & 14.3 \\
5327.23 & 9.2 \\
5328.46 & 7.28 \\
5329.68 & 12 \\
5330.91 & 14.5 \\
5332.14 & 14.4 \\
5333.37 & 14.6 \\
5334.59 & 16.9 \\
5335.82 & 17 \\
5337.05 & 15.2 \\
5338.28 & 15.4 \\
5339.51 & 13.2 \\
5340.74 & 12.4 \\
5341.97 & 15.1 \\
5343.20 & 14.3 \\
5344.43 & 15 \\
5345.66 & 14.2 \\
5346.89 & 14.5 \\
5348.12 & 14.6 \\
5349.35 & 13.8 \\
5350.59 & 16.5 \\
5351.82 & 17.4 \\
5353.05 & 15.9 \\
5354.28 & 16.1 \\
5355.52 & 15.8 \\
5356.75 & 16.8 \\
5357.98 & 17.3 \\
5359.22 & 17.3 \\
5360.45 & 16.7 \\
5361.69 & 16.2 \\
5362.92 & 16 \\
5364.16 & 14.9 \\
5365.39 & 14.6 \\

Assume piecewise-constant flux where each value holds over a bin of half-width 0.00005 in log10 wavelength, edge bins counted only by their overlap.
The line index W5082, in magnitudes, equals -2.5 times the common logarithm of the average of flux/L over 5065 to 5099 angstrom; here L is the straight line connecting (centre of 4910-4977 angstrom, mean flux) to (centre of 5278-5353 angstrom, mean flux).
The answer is 0.21 mag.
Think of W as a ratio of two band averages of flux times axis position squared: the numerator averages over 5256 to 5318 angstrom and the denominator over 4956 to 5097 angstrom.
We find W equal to 1.28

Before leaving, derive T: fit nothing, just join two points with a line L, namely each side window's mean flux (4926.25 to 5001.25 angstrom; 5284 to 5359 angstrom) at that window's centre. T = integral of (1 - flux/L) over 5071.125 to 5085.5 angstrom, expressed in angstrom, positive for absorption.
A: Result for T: 2.84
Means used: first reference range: 13.7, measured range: 11.4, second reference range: 15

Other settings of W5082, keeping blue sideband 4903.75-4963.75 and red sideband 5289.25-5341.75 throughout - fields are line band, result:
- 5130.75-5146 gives 0.26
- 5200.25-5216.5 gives 0.30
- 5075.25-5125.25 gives 0.23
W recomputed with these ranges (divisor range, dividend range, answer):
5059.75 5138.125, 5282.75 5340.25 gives 1.40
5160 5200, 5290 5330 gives 1.62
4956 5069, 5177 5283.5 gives 1.08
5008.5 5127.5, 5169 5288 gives 1.11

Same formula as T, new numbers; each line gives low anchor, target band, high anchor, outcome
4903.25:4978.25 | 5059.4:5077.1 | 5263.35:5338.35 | 2.4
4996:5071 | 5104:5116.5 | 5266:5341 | 1.6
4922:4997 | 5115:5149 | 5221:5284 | 6.9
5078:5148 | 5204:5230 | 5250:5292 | 1.8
